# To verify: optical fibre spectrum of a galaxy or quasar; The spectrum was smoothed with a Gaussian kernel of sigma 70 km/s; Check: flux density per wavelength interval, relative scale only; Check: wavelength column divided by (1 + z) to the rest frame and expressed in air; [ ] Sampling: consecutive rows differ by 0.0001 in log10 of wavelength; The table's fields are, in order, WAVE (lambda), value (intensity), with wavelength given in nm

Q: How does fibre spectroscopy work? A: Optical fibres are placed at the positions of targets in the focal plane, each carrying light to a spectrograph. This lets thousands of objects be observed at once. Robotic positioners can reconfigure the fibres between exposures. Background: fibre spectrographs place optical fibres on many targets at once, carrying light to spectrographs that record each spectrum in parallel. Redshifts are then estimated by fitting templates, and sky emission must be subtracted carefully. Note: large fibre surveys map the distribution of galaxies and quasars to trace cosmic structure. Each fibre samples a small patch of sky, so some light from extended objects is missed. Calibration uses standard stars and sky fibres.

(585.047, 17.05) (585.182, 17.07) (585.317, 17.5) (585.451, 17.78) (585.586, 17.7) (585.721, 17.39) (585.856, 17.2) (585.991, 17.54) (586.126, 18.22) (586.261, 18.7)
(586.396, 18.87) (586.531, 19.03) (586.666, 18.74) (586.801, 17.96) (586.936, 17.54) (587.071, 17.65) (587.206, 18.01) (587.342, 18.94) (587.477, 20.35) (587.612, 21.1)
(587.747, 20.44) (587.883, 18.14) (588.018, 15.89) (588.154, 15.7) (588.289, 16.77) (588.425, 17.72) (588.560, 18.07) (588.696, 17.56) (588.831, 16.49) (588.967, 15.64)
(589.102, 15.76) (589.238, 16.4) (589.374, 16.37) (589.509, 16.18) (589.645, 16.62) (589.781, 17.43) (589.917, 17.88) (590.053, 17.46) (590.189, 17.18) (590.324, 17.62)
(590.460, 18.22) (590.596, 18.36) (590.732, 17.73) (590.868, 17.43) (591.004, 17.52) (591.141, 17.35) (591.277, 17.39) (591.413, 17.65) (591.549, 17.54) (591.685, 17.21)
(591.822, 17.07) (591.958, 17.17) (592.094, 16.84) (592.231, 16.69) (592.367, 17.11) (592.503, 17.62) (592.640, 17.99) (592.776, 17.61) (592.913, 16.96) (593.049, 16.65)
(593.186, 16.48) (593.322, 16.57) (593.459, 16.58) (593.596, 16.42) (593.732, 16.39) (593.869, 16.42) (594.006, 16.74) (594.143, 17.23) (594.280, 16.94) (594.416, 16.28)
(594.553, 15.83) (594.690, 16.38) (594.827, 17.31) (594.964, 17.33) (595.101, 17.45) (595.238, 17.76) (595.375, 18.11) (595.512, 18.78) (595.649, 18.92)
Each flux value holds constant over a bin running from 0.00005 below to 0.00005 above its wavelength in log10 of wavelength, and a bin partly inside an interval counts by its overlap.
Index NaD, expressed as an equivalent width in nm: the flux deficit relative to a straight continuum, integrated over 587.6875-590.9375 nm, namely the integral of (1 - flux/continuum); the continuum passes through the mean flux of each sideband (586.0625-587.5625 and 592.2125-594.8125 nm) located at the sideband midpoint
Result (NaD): 0.13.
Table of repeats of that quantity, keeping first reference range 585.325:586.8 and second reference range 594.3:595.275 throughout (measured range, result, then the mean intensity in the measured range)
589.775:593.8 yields 0.01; 17.3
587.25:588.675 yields -0.04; 18.3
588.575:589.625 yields 0.07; 16.4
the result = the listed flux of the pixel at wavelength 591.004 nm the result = 17.52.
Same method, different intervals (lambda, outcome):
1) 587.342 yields 18.94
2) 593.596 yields 16.42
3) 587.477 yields 20.35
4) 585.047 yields 17.05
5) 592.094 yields 16.84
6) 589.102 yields 15.76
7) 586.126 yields 18.22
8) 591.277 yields 17.39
